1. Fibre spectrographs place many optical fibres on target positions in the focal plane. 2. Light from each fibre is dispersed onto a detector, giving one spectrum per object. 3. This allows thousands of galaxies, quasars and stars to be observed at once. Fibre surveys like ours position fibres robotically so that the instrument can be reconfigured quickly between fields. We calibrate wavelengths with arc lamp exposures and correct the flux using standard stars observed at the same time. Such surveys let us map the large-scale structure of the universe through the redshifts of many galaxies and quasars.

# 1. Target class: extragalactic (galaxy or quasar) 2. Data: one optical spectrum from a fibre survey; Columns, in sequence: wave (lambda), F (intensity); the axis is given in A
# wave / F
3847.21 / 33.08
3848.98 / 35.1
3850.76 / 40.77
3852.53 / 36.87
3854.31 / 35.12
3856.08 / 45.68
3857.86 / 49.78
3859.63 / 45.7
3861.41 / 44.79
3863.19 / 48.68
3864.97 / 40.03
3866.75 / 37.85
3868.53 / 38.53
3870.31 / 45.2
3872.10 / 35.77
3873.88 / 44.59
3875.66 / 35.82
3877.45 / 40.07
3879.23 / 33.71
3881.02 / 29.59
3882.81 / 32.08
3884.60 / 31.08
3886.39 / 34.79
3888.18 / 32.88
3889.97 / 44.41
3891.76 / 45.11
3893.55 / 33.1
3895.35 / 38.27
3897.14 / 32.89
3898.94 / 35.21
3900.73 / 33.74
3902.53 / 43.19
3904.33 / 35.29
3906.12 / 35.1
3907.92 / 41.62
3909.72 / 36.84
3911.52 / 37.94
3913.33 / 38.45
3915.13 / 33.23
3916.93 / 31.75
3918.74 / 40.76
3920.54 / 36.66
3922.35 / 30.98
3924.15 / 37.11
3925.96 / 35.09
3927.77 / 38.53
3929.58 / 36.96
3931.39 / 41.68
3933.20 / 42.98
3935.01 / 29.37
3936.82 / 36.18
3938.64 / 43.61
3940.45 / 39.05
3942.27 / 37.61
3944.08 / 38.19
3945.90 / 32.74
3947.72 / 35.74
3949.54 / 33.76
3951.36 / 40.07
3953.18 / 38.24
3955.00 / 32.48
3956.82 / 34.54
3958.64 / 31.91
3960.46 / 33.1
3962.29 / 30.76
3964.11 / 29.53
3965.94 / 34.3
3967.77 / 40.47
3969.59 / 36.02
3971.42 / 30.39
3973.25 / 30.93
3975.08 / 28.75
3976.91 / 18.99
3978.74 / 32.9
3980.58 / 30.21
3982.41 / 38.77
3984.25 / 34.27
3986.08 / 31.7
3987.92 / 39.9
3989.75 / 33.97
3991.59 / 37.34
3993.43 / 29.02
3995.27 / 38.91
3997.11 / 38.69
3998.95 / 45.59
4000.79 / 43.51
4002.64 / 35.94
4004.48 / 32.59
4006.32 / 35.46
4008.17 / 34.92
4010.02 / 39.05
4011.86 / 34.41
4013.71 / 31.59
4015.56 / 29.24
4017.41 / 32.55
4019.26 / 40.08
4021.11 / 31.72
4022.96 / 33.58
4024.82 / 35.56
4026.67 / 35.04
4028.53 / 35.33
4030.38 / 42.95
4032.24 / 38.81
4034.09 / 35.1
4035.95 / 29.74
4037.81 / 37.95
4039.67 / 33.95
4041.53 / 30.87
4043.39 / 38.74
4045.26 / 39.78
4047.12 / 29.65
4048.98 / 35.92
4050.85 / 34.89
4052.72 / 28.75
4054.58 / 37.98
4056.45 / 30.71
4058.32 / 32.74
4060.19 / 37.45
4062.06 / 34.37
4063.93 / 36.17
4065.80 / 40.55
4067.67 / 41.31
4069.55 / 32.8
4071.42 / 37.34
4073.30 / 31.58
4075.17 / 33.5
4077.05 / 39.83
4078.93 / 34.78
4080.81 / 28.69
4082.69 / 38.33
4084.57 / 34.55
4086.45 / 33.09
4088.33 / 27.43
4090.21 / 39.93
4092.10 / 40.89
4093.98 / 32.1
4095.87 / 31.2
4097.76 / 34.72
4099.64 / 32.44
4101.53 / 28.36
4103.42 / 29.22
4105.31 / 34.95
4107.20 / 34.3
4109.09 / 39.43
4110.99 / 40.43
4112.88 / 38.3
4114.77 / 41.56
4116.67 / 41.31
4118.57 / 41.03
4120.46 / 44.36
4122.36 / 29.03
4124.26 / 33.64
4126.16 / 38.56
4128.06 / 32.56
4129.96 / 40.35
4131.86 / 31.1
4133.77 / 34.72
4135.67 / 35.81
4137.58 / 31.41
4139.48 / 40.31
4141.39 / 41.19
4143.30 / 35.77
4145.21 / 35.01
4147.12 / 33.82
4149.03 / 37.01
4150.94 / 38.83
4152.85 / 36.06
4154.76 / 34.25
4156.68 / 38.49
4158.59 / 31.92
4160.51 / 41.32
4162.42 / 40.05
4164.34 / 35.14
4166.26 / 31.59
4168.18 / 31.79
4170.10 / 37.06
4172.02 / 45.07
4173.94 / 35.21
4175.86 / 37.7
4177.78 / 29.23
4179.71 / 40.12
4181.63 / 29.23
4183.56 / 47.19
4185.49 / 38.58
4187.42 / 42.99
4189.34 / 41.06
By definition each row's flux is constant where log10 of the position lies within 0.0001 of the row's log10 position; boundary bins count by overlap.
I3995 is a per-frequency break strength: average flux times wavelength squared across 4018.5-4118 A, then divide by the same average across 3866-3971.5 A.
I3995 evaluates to 1.0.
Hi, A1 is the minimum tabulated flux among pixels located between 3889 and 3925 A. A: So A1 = 30.98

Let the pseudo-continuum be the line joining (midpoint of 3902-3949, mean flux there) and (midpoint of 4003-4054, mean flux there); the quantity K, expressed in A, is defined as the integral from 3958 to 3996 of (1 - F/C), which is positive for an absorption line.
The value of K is 3.2 A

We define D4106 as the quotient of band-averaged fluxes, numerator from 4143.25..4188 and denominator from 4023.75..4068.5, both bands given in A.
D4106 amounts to 1.03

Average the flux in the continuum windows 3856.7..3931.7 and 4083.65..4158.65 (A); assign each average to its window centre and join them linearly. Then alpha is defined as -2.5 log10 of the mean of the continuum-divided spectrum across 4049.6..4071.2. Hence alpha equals 0.03 mag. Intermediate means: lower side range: 38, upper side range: 35.8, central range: 35.3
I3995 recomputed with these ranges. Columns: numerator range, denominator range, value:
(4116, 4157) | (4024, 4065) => 1.09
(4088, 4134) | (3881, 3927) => 1.10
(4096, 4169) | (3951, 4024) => 1.13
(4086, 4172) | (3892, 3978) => 1.12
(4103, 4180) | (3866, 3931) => 1.12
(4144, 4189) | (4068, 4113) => 1.11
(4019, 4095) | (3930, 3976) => 1.05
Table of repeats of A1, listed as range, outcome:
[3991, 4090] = 27.43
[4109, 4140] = 29.03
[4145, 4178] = 29.23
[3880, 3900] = 29.59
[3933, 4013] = 18.99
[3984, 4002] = 29.02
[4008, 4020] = 29.24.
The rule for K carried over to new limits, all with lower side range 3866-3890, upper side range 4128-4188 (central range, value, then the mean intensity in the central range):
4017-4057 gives 1.70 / 35.1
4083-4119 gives 1.08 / 35.5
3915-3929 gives 0.36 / 35.7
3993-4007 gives -0.45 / 37.8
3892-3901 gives 0.28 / 35.5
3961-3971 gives 0.71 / 34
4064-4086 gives 0.54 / 35.7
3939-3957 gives 0.03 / 36.5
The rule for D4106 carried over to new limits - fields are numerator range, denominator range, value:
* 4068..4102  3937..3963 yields 0.95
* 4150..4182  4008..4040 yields 1.03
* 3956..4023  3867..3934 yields 0.92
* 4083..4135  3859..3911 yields 0.93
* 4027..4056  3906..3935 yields 0.95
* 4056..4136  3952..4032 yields 1.03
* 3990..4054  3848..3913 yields 0.92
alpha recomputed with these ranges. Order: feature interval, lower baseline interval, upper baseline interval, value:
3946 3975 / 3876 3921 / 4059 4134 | 0.07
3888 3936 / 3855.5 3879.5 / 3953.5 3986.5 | 0.02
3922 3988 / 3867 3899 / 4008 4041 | 0.04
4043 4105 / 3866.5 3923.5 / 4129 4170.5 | 0.05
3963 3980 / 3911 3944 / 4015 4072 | 0.16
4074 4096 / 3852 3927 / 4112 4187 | 0.08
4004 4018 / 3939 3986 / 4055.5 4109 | 0.01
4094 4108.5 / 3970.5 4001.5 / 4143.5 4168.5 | 0.10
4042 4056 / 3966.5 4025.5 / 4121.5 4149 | 0.00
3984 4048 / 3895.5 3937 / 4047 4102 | -0.01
